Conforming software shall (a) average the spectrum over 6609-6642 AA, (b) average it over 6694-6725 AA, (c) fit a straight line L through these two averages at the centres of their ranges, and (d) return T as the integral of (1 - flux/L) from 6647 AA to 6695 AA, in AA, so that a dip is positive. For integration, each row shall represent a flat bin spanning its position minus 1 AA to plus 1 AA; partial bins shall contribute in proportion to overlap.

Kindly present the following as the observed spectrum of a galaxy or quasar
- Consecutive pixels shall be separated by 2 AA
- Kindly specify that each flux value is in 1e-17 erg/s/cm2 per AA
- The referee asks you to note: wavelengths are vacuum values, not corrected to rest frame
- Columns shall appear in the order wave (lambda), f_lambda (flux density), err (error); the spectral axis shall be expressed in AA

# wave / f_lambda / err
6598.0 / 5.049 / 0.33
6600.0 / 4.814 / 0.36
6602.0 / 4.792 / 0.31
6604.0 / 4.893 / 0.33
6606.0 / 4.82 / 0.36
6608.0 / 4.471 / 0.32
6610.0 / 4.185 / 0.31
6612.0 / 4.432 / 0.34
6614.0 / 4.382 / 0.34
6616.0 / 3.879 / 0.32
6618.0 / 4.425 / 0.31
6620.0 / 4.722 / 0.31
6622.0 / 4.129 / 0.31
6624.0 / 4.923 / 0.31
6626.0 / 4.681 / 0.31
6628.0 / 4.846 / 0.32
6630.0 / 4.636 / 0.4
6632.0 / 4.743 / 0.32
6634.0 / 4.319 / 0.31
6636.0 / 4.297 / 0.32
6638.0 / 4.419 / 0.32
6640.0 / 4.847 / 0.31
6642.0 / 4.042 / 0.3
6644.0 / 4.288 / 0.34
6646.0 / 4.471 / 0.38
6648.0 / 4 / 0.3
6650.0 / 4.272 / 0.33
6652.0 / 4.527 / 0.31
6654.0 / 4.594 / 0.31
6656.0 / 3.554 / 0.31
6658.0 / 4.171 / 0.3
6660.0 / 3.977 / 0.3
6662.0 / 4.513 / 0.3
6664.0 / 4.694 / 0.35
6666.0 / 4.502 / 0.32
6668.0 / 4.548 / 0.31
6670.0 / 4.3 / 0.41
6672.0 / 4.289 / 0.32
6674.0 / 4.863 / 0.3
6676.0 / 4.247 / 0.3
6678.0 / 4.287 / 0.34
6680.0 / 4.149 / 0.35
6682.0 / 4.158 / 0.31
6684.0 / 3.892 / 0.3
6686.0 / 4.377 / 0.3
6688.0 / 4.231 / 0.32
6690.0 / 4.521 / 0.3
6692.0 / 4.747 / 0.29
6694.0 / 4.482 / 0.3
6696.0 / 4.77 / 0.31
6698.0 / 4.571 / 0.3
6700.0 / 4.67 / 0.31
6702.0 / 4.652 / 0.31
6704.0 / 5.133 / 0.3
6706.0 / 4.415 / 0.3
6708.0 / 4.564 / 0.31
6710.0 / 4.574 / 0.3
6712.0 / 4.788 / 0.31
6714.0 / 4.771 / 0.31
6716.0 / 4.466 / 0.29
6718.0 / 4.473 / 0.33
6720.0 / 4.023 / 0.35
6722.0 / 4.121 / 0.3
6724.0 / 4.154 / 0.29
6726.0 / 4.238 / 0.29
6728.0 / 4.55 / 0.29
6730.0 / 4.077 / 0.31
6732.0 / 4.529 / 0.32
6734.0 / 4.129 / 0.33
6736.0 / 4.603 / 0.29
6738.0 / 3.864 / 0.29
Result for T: 1.95 AA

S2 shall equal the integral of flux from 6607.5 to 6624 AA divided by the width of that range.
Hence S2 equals 4.36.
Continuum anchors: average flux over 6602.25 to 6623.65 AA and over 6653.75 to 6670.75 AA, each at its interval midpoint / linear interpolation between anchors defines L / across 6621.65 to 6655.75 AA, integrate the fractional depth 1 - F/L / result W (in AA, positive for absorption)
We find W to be -0.6 AA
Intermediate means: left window 4.46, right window 4.31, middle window 4.46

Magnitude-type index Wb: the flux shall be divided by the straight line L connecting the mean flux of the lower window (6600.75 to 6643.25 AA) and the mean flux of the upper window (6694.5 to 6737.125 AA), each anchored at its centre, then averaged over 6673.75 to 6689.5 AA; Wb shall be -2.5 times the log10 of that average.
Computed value 0.060 mag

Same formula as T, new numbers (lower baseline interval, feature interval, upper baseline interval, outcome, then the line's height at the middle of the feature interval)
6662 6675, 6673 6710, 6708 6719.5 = 0.6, 4.56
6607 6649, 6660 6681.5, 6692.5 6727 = 0.3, 4.48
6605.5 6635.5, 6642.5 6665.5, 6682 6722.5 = 1.1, 4.5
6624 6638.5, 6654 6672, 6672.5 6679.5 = 0.7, 4.48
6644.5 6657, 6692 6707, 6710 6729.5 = -1.1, 4.35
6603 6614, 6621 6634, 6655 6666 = -0.6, 4.42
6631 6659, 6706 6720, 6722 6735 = -0.9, 4.28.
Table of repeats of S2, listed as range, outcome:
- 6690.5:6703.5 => 4.66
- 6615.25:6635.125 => 4.54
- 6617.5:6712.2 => 4.45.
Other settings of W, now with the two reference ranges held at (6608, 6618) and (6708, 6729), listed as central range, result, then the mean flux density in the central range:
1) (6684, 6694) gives -0.1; 4.41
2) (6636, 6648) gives -0.2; 4.37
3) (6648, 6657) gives 0.2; 4.21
